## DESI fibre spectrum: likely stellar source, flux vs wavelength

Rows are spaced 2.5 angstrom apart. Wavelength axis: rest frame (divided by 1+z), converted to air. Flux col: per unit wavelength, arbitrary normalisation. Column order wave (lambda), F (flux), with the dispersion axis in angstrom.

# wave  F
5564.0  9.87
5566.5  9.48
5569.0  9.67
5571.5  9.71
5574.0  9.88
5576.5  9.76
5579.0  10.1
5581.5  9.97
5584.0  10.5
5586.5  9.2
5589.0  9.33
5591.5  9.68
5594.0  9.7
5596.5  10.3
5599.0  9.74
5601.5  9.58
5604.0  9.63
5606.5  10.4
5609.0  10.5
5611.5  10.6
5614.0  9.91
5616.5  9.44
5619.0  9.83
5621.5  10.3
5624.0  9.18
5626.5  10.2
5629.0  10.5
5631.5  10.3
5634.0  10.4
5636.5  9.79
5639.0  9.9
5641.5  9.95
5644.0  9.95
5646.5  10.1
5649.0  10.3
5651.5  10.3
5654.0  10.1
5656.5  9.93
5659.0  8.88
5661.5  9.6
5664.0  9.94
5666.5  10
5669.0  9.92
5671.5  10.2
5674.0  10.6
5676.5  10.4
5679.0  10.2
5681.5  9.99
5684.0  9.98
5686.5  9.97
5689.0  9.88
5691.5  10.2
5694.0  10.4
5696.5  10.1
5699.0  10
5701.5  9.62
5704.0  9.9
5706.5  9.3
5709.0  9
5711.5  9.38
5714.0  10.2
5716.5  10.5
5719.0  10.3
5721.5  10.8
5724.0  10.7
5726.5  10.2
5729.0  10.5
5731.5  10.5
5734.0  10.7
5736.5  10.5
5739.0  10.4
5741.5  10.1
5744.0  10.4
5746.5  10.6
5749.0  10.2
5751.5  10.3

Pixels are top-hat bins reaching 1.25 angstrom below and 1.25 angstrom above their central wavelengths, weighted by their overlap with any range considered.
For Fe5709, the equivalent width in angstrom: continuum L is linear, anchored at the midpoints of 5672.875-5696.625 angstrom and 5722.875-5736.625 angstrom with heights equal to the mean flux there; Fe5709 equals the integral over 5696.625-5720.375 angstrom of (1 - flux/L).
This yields 1.23 angstrom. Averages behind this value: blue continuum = 10.2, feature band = 9.82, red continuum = 10.5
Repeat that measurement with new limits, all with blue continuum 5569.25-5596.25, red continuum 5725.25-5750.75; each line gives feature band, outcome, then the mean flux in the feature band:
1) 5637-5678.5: 0.36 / 10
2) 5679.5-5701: 0.35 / 10.1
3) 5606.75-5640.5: -0.39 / 10.1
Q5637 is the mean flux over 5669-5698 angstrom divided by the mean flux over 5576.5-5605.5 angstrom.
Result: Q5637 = 1.04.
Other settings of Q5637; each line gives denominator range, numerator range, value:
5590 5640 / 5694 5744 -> 1.02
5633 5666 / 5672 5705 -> 1.02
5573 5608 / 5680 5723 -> 1.01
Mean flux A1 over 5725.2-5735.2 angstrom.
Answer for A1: 10.5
